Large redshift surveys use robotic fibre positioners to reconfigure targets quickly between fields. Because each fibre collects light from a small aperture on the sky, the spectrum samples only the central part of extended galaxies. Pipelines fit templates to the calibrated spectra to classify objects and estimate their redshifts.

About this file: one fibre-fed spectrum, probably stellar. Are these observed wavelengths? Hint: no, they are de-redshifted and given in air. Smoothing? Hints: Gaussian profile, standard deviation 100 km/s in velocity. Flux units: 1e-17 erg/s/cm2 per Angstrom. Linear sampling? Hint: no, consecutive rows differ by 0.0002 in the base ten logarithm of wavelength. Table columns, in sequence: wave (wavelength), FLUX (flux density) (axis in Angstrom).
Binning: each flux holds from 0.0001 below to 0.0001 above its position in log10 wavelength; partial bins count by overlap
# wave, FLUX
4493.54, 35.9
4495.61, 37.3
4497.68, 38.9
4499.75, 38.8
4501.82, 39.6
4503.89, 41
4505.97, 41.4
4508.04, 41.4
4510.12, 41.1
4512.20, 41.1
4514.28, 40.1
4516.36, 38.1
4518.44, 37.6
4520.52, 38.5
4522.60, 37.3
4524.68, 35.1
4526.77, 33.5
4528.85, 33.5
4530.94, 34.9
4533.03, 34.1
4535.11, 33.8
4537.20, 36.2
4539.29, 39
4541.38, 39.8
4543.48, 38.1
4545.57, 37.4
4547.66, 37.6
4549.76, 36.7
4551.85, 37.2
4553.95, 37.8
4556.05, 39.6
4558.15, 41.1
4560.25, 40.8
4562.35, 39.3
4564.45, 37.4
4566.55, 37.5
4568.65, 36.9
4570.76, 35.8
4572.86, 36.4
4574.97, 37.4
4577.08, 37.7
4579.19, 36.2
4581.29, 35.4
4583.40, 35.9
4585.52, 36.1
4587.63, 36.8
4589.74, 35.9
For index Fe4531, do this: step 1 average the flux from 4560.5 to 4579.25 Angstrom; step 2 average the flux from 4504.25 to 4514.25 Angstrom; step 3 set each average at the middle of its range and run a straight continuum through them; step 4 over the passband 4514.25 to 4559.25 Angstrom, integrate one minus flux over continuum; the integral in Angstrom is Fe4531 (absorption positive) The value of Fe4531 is 2.6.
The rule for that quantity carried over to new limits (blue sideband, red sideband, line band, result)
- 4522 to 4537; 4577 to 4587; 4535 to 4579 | -3.01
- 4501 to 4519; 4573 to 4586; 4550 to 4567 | -0.54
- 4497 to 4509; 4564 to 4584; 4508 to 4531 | 1.05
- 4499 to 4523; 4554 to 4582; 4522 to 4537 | 1.73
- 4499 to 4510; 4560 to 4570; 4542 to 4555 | 0.42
